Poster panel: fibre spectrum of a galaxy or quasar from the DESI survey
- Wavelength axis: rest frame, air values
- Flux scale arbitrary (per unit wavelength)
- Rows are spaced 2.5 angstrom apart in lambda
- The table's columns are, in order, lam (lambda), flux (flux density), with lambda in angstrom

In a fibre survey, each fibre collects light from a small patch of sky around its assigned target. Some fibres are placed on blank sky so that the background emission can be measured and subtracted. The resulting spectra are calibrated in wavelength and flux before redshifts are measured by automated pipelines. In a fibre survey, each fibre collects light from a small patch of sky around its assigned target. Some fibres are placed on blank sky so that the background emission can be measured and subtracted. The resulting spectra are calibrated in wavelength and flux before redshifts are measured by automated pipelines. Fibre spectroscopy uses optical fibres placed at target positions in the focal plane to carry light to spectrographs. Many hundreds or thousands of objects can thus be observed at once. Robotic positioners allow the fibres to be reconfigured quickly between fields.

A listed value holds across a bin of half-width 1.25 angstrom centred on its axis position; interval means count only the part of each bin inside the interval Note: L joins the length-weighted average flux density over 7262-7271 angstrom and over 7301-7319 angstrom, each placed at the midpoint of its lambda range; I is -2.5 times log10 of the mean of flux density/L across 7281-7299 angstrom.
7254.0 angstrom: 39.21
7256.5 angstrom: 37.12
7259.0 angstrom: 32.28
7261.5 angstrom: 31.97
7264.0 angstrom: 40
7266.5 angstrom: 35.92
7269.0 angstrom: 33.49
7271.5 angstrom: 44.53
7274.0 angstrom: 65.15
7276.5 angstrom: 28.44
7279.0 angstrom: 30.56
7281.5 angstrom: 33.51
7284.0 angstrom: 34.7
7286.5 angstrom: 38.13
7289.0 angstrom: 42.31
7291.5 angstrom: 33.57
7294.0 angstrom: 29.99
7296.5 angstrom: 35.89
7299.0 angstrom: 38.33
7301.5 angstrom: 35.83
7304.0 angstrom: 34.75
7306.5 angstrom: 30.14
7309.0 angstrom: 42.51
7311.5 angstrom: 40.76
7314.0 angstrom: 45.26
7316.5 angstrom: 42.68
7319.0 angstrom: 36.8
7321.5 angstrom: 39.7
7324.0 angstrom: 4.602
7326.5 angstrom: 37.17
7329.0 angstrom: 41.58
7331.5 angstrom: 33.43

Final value 0.064 mag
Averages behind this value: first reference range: 36.8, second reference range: 38.8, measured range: 35.7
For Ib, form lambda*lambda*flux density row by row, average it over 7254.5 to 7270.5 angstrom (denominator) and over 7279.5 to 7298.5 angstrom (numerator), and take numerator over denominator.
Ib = 1.00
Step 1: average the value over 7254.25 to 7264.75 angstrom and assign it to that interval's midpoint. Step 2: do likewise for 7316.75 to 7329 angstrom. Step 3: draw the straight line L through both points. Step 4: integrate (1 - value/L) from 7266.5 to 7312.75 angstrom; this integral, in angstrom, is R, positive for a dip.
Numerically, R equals -4.87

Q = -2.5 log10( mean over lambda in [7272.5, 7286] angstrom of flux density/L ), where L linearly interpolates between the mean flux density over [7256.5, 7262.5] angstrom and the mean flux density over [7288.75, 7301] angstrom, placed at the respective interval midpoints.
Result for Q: -0.12 mag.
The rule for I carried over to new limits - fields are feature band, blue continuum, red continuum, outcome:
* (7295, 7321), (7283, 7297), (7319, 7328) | -0.197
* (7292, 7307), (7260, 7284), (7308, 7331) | 0.086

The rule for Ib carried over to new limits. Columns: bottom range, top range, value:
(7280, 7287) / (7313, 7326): 0.97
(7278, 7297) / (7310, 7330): 1.04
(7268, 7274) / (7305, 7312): 0.85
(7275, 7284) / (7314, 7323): 1.24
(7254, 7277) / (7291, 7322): 0.97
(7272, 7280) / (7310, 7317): 1.03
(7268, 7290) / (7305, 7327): 0.92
